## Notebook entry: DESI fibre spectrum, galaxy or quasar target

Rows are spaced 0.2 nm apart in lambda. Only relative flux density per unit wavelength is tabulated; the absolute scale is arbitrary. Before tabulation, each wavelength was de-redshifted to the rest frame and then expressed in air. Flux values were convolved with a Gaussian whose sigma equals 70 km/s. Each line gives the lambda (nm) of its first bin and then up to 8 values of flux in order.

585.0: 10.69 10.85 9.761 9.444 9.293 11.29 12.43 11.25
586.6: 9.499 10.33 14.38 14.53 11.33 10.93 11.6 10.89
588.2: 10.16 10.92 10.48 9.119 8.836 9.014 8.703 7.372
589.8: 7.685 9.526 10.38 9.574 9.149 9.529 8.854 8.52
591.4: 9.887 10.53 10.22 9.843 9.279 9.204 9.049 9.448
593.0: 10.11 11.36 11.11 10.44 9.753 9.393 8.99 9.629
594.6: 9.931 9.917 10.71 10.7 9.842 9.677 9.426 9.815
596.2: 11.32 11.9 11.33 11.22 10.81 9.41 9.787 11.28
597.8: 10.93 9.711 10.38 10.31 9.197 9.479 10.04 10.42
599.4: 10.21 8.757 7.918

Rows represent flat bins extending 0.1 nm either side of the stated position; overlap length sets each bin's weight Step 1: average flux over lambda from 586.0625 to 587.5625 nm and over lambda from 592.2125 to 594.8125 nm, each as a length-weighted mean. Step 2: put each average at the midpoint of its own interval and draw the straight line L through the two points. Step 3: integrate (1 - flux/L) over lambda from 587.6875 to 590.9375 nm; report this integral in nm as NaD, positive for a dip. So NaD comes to 0.46 nm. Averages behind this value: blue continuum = 11.9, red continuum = 9.85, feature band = 9.56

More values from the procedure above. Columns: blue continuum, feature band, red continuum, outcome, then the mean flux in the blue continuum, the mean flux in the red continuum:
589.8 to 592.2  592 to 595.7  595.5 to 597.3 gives 0.06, 9.54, 10.5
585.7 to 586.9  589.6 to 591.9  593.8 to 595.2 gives 0.19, 10.7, 9.83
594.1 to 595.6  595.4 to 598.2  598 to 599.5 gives -0.15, 9.94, 9.99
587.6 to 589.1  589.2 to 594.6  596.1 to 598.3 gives 0.50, 10.3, 10.7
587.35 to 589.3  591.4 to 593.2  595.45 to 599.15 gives 0.09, 10.3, 10.3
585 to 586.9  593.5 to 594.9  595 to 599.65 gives 0.08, 10.5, 10.3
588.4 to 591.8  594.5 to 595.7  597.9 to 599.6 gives -0.06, 9.28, 9.9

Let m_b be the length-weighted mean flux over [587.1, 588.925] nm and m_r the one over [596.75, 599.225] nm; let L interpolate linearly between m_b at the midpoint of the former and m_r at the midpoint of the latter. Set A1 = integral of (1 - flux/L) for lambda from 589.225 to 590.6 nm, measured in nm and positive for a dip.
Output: 0.25 nm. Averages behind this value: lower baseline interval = 11.1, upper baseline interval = 10.2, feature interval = 8.9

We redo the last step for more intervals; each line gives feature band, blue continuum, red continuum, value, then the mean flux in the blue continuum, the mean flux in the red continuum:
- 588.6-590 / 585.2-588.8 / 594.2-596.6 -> 0.28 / 11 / 10.3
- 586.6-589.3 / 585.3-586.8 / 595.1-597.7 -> -0.12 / 10.4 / 10.5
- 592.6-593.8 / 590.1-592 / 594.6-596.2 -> -0.05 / 9.64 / 10.1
